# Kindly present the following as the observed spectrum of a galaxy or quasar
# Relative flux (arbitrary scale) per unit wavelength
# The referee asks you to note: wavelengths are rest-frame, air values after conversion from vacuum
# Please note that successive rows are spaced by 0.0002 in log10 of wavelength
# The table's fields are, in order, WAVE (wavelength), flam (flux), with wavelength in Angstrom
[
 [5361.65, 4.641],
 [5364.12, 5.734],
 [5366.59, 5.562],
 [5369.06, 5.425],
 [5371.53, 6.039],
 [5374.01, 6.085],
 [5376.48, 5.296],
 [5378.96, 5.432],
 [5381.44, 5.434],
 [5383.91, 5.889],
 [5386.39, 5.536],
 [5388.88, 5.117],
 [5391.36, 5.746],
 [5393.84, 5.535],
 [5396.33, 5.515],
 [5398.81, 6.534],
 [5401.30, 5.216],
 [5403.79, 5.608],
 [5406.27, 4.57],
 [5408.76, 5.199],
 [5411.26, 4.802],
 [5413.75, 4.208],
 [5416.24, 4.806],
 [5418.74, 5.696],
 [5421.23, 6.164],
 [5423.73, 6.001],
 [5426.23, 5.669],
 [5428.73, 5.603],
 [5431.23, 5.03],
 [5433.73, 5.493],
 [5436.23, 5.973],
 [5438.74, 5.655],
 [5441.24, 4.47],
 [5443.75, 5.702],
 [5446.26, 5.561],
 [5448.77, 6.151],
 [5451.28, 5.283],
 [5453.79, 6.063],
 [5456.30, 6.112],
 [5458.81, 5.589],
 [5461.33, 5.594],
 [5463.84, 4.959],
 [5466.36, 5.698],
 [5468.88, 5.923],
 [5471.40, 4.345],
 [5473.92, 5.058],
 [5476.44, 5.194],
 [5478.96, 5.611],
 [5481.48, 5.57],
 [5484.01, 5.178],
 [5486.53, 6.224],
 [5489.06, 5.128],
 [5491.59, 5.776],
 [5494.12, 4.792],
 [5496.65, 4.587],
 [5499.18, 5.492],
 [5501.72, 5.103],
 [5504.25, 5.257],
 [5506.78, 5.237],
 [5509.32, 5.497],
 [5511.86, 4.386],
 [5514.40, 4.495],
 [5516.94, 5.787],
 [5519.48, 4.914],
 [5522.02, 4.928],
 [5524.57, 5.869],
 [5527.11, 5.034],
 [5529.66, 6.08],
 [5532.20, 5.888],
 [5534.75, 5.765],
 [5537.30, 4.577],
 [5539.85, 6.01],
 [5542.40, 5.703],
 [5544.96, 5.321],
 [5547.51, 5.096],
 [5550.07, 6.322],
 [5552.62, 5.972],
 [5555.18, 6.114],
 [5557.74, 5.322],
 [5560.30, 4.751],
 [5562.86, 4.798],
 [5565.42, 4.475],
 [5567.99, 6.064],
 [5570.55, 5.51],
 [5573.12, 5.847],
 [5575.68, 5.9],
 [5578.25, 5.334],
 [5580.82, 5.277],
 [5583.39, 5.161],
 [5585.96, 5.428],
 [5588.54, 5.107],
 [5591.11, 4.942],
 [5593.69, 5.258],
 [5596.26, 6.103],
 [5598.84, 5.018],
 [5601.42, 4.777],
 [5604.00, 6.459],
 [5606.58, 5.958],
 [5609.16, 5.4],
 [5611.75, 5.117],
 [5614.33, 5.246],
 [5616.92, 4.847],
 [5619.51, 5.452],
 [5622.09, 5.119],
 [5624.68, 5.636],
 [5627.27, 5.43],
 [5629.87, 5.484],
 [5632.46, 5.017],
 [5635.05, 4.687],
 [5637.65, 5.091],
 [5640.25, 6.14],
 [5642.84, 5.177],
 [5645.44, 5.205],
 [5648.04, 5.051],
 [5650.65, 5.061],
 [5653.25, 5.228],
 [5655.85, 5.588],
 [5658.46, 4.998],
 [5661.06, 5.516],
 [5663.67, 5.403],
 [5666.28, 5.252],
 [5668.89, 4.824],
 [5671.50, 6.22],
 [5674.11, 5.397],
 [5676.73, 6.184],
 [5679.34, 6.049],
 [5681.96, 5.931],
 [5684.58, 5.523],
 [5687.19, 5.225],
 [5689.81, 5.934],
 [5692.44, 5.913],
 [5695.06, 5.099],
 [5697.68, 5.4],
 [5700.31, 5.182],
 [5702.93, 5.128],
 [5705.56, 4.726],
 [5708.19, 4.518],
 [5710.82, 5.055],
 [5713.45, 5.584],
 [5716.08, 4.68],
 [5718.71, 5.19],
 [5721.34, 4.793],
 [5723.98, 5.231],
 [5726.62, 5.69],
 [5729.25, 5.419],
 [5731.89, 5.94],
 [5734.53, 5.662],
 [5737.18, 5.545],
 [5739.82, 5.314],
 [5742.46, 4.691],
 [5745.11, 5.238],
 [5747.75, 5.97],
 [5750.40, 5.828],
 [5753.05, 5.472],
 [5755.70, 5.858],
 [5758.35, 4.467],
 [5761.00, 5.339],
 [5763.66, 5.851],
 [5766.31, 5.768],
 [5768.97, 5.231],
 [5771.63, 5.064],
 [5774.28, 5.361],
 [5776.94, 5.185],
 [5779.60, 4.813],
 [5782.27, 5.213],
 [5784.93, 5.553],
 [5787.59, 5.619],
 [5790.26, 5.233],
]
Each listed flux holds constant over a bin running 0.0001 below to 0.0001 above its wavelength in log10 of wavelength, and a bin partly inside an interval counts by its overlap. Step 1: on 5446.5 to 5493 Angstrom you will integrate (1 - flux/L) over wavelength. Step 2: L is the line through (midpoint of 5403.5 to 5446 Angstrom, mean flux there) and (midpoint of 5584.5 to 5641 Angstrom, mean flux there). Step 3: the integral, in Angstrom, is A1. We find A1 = -1.6 Angstrom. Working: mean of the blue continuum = 5.33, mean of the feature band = 5.52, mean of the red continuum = 5.34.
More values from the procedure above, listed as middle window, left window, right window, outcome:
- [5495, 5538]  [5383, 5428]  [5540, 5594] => 1.55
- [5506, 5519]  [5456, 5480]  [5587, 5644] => 0.73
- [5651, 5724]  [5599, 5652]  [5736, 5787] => -0.19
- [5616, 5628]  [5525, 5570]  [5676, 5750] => 0.31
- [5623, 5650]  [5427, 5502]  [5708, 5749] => 0.33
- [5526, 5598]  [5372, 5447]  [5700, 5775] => -1.09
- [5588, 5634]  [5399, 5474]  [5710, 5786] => 0.24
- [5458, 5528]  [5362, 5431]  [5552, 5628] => 2.29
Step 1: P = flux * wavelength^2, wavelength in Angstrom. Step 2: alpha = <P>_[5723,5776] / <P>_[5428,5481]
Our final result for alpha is 1.10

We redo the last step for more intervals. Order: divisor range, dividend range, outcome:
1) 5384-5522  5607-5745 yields 1.07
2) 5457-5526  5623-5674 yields 1.07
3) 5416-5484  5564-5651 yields 1.03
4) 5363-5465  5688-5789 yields 1.09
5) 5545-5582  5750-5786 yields 1.05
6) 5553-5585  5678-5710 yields 1.04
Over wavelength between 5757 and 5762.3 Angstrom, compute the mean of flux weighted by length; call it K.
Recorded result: 4.91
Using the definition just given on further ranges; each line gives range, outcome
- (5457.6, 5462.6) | 5.59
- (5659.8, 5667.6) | 5.39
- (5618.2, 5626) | 5.41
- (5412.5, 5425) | 5.38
